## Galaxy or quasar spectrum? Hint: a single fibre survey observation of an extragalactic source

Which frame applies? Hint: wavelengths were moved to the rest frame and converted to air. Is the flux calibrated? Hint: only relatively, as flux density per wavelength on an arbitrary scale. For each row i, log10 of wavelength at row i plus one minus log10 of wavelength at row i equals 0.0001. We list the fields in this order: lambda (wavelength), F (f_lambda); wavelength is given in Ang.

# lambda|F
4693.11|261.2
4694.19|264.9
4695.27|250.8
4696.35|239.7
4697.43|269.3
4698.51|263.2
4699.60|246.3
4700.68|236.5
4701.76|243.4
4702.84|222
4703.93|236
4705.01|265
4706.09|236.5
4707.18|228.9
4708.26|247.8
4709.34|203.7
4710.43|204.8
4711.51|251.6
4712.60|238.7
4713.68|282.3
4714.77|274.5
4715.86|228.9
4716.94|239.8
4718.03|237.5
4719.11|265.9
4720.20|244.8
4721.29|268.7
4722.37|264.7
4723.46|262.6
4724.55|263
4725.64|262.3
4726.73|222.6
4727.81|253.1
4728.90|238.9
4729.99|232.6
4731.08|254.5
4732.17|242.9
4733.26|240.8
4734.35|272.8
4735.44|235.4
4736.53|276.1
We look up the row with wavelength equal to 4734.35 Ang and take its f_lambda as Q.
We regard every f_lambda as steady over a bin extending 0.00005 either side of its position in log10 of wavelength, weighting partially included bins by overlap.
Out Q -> 272.8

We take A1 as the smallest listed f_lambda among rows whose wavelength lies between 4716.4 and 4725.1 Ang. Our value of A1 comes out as 237.5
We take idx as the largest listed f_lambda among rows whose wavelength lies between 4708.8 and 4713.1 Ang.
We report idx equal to 251.6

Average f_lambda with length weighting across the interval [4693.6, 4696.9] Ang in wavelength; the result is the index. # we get 252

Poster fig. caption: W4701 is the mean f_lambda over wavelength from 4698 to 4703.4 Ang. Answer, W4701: 242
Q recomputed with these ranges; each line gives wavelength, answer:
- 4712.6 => 238.7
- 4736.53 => 276.1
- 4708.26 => 247.8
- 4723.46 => 262.6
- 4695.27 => 250.8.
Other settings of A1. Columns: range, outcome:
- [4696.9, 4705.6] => 222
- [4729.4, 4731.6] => 232.6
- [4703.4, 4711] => 203.7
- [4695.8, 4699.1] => 239.7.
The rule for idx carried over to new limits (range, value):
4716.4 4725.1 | 268.7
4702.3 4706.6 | 265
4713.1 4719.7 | 282.3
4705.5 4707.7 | 236.5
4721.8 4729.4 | 264.7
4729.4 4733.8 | 254.5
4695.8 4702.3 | 269.3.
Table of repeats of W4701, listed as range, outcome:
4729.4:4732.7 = 243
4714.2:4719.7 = 249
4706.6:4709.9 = 227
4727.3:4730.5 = 241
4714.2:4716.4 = 251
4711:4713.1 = 245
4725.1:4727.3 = 243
